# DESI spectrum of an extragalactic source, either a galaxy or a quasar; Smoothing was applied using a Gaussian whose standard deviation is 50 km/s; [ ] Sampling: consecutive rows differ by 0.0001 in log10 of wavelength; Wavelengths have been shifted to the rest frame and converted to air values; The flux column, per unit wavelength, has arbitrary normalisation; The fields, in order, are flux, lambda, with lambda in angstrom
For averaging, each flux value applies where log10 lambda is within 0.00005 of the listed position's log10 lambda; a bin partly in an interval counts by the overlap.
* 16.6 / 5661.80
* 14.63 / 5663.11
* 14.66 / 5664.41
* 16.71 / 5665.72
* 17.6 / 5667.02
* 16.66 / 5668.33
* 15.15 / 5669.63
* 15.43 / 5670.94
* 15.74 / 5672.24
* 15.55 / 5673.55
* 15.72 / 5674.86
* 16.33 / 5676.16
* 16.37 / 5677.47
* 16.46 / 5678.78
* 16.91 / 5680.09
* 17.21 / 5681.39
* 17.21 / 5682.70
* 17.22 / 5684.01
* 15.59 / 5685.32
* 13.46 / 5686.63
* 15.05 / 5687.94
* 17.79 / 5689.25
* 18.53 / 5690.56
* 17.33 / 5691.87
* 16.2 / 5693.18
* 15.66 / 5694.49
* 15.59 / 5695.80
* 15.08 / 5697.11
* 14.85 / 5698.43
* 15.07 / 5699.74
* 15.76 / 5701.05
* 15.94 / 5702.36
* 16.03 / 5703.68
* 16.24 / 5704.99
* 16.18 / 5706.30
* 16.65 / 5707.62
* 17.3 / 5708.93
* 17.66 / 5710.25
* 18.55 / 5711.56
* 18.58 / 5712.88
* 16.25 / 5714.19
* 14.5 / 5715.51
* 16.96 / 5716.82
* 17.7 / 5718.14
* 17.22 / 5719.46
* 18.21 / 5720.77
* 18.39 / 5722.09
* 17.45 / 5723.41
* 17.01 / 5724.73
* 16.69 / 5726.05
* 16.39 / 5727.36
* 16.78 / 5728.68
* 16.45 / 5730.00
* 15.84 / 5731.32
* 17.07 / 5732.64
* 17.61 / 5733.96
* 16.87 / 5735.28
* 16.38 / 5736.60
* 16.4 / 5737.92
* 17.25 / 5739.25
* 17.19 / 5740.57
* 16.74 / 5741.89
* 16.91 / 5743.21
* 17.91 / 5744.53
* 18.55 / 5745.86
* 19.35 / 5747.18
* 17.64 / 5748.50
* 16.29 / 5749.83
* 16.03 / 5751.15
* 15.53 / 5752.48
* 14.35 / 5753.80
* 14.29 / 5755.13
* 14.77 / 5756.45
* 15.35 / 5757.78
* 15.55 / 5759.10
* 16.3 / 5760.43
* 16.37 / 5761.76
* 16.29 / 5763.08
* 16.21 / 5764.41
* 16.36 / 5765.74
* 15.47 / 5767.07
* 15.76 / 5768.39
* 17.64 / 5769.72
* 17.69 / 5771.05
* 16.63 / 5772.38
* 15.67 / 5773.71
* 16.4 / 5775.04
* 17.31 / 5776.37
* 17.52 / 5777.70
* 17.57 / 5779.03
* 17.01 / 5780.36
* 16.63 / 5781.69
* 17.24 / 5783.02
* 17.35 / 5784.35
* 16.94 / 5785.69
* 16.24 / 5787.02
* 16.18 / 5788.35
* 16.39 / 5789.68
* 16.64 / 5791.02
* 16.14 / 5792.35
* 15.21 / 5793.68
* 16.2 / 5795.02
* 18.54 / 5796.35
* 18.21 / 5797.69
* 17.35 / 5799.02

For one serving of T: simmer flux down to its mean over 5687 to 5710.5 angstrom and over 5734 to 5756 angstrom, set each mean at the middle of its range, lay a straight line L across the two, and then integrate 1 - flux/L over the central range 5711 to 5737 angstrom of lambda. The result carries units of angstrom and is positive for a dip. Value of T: -0.87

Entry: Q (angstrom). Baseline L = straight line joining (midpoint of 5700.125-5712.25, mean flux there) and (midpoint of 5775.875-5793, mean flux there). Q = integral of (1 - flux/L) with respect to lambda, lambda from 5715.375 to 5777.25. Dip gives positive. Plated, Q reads 0.4 angstrom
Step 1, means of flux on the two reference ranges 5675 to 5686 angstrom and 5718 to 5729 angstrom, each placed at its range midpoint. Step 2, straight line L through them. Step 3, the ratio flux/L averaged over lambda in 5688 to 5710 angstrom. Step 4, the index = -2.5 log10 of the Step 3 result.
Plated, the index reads 0.043 mag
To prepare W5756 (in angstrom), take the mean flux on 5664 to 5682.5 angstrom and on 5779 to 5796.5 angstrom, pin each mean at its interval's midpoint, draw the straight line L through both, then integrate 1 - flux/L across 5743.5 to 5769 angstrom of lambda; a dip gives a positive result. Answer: 0.5 angstrom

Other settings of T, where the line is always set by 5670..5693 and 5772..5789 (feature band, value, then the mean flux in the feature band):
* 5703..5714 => -0.4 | 17.1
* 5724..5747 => -0.5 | 17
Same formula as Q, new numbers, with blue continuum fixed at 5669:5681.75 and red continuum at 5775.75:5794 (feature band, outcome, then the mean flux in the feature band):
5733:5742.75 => -0.27 angstrom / 16.9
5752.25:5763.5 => 0.81 angstrom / 15.4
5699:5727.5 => -0.95 angstrom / 16.9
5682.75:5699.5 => 0.12 angstrom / 16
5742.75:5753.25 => -0.46 angstrom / 17.3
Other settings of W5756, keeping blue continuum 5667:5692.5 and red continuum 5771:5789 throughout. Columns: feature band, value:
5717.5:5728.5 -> -0.5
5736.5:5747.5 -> -0.5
